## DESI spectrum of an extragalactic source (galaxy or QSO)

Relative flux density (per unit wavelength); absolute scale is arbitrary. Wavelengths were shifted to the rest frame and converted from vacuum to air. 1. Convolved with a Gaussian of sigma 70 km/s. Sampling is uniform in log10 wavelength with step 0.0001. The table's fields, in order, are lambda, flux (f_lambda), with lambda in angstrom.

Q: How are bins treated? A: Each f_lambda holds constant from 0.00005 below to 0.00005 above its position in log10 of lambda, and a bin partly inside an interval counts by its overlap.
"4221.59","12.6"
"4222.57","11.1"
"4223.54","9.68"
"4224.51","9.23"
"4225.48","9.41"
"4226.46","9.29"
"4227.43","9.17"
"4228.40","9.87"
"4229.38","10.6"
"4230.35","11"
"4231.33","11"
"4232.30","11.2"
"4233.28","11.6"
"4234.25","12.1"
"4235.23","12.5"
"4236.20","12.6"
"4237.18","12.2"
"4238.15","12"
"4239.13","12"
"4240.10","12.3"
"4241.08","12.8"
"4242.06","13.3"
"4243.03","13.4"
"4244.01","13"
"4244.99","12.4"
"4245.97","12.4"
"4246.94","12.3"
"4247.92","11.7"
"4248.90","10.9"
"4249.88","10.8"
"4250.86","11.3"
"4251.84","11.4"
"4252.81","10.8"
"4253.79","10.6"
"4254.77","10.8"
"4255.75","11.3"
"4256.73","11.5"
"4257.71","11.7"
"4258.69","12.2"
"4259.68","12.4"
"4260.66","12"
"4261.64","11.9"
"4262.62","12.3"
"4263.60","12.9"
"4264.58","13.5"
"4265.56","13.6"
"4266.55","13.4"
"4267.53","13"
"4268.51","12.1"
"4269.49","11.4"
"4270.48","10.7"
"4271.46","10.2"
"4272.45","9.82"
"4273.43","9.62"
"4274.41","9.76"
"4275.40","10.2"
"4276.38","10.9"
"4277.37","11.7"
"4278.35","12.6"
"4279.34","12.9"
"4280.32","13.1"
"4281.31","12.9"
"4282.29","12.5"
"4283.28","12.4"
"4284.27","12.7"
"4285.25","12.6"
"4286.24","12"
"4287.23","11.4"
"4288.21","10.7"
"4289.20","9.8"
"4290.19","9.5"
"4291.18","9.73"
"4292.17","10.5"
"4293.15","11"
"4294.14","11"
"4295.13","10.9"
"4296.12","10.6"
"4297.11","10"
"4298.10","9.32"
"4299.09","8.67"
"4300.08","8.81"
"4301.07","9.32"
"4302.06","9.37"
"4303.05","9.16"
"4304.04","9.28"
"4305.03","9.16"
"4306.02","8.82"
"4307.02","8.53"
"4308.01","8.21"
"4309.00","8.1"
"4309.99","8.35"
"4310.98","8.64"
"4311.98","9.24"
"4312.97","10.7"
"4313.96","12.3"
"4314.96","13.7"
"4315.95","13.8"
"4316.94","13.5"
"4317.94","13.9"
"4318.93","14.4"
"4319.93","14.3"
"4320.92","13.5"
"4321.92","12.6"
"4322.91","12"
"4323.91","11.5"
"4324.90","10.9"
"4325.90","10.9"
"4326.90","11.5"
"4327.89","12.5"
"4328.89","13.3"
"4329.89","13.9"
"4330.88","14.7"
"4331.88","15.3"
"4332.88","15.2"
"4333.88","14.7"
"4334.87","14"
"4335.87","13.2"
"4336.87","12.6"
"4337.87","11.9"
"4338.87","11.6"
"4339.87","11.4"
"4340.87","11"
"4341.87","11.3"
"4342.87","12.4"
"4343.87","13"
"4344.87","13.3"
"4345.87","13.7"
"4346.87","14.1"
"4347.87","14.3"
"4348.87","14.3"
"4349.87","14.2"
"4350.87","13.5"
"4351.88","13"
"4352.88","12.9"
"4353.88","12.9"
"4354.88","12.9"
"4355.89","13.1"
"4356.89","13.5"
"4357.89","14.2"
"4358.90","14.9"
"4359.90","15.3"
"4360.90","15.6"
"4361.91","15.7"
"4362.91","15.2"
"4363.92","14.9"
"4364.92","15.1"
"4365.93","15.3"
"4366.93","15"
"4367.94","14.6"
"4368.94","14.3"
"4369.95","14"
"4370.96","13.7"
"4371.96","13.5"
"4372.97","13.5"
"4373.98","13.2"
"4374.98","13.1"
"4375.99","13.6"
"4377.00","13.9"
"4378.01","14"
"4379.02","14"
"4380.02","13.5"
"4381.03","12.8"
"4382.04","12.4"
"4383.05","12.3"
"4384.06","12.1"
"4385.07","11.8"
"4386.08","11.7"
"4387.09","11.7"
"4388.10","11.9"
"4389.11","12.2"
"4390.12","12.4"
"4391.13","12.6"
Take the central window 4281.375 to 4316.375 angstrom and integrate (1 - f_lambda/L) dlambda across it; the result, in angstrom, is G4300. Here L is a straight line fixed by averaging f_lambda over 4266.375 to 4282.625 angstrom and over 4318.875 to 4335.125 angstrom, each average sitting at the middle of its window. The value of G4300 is 5.57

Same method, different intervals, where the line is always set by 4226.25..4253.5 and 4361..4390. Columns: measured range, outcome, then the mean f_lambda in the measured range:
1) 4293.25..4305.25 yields 2.7 angstrom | 9.69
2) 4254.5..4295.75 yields 1.8 angstrom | 11.6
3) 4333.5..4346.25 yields 0.4 angstrom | 12.6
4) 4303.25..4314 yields 3.0 angstrom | 9.08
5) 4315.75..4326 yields -0.1 angstrom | 12.9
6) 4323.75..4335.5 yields -0.3 angstrom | 13.3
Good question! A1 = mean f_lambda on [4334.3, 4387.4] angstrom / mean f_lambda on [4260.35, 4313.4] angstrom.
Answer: 1.25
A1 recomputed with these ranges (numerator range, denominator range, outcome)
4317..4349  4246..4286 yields 1.11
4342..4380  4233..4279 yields 1.18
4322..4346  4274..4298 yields 1.13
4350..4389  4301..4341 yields 1.16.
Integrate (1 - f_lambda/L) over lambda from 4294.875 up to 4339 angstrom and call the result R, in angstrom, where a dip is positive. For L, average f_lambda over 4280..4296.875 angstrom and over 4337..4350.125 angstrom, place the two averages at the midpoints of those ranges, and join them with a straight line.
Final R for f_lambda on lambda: 2.3 angstrom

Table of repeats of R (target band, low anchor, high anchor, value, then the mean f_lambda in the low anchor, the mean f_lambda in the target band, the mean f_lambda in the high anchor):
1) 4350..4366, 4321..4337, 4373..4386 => -1.44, 13.1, 14.2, 13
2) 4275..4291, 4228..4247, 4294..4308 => -2.45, 12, 11.7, 9.41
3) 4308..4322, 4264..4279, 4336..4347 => 0.31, 11.5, 11.8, 12.4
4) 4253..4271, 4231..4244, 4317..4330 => 0.51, 12.3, 12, 12.7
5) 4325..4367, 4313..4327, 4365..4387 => -1.60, 12.7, 13.6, 13.4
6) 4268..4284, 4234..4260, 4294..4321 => -0.28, 11.9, 11.4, 10.5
